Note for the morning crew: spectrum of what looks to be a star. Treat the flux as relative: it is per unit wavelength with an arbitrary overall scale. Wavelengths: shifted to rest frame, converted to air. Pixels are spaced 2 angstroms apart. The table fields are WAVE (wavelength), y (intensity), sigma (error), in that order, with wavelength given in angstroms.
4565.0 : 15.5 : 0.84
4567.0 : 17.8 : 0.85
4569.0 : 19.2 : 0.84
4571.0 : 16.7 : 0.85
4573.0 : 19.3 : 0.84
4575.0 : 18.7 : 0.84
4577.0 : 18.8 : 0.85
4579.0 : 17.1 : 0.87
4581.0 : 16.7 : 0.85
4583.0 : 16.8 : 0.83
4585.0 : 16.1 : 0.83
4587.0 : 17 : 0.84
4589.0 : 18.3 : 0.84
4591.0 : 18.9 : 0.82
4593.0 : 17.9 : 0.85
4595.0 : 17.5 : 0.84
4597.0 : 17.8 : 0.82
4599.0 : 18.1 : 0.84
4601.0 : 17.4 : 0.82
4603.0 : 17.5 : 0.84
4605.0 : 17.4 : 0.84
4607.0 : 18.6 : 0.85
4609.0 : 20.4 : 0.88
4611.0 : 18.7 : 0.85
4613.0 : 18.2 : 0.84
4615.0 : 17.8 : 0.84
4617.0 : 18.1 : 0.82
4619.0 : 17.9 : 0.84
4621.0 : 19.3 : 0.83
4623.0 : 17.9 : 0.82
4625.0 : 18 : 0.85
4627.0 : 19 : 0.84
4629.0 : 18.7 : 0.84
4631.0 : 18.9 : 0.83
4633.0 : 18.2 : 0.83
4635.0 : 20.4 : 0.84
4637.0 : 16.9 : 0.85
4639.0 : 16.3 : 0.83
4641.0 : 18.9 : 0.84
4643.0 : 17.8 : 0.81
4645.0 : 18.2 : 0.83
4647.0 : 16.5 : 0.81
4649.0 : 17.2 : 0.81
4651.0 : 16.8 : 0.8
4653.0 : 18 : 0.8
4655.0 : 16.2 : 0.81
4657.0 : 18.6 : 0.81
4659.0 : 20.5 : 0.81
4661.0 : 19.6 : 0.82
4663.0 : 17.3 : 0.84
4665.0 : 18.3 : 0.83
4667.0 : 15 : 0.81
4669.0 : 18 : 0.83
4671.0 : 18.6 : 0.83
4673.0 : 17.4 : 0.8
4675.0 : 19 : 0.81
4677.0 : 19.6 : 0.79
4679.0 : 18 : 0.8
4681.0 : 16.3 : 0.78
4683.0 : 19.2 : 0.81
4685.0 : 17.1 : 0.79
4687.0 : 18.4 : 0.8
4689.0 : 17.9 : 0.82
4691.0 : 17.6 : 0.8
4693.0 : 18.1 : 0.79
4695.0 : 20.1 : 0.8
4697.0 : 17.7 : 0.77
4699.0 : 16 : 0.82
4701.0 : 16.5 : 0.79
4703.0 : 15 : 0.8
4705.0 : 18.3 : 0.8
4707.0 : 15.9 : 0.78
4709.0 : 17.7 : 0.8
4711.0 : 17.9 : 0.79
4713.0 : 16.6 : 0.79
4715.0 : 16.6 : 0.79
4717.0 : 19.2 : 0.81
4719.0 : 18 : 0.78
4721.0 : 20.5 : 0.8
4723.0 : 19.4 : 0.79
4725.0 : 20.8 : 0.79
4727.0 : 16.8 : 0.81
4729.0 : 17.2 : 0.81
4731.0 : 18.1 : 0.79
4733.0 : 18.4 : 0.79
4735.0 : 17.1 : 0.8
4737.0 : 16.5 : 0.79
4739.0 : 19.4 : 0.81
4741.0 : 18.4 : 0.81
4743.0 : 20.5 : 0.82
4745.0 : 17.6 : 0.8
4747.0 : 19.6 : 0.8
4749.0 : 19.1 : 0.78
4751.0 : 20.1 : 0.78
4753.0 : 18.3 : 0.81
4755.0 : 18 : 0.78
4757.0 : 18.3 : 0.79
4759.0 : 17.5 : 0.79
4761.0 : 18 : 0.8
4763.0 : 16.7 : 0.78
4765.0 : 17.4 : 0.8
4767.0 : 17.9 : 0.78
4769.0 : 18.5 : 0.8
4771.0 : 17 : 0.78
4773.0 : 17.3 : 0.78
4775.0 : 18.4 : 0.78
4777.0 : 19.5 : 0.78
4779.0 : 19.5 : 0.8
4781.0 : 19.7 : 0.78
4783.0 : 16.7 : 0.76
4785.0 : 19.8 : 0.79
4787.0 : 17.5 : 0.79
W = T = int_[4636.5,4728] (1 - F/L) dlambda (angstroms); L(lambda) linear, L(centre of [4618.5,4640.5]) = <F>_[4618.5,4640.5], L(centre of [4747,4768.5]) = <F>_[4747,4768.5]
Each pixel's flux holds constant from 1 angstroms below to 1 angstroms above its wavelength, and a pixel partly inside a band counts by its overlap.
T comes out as 2.2 angstroms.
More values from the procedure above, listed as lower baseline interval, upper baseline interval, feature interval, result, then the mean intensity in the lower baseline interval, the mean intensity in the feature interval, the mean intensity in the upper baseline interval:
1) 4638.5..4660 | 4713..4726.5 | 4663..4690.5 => 0.44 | 17.8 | 17.9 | 18.8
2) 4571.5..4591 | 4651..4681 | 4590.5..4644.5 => -1.20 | 17.7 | 18.2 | 18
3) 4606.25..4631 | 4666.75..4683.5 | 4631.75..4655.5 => 0.85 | 18.6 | 17.7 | 18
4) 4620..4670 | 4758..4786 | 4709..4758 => -0.86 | 18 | 18.4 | 18.1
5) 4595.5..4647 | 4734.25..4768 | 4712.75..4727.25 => -0.33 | 18.2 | 18.7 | 18.3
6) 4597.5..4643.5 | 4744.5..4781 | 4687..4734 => 1.15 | 18.3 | 17.9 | 18.3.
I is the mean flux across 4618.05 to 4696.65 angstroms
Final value 18.1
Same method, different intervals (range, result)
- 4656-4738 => 17.9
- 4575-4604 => 17.6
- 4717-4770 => 18.4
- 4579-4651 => 18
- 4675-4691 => 18.1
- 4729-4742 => 17.9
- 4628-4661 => 18.1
